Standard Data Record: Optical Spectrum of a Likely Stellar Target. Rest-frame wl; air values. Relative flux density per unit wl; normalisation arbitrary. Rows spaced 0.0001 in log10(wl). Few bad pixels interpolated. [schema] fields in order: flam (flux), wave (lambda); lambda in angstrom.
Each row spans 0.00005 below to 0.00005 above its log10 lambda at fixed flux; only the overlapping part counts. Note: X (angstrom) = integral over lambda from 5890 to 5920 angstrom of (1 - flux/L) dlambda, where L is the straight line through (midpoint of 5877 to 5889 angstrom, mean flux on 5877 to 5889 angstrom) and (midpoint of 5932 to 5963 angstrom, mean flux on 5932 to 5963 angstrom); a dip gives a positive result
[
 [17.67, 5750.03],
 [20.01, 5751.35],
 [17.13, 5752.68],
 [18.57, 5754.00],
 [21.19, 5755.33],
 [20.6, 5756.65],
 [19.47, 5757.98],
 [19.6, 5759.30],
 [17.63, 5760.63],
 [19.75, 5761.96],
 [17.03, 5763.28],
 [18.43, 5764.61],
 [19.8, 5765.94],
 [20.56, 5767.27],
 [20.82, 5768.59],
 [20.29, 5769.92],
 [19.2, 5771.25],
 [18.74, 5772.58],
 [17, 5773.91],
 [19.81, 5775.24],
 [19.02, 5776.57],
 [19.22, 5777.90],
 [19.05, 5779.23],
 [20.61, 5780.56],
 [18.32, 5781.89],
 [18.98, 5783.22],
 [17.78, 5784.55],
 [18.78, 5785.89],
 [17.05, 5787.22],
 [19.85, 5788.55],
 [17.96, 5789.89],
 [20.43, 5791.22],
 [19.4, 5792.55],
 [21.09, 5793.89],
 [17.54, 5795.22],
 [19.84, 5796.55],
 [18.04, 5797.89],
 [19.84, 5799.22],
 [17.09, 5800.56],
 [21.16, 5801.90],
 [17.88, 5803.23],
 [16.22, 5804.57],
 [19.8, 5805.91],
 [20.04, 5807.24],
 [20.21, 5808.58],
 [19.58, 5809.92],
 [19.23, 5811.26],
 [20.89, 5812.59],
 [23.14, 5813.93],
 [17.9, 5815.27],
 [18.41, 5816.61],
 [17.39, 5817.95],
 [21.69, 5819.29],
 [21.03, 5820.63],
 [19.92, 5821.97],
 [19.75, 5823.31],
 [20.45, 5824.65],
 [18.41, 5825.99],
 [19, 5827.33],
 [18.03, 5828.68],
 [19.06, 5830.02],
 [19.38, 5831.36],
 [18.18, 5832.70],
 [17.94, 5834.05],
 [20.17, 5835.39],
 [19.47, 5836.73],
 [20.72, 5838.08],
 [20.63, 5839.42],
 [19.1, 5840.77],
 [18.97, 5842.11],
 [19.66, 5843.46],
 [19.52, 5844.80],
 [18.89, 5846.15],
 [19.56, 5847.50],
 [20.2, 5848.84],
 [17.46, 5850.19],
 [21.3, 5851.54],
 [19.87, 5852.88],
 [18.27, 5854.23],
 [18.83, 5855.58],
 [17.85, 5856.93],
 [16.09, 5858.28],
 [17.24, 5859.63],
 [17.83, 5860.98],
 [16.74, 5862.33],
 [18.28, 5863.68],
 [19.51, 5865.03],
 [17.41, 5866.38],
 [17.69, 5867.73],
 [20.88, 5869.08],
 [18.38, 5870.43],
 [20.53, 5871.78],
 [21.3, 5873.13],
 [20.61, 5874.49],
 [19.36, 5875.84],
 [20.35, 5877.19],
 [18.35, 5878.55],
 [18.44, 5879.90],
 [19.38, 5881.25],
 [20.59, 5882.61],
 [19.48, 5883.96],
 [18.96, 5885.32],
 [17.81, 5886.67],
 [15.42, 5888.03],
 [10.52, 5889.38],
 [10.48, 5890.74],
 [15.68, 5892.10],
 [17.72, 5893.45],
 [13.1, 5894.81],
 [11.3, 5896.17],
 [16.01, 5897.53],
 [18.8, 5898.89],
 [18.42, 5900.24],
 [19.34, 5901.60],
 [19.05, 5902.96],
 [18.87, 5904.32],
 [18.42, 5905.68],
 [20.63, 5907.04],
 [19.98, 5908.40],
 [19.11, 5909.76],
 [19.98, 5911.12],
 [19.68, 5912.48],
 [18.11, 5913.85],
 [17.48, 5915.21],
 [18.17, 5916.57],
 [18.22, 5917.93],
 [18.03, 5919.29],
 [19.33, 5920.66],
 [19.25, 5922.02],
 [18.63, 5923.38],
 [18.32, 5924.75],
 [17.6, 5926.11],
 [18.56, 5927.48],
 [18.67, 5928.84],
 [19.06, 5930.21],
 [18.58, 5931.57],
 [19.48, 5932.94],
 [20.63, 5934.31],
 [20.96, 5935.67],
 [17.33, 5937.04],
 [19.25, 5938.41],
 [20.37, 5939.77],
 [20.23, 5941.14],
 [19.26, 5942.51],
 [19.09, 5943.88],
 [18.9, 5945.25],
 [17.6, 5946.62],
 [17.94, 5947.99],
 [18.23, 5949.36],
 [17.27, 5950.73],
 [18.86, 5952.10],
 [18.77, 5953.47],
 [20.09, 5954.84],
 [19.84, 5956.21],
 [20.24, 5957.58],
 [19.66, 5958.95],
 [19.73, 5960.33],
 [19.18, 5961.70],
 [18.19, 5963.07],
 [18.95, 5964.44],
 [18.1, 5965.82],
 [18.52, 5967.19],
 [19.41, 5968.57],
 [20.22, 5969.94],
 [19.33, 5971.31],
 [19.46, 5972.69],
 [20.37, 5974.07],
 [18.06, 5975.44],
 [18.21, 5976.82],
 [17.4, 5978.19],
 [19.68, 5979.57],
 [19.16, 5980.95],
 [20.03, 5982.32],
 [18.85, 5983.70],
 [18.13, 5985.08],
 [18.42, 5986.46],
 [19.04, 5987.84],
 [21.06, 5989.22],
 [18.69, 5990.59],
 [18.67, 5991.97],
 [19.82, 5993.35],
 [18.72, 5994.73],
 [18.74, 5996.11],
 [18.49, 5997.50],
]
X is 1.9 angstrom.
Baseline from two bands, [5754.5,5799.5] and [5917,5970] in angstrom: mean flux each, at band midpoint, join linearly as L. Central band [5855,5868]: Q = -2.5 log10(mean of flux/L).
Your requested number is 0.08 mag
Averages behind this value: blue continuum 19.2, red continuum 19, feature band 17.7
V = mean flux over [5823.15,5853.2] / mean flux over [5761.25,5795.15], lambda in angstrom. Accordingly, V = 1.0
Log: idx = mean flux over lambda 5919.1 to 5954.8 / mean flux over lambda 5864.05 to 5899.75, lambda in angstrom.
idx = 1.07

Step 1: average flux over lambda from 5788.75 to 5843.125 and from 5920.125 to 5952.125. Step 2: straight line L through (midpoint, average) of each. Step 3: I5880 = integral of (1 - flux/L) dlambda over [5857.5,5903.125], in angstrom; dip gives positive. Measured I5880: 3.5 angstrom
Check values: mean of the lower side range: 19.4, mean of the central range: 17.7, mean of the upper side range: 18.9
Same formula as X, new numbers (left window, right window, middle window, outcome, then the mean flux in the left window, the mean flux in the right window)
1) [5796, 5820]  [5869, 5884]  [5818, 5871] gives 1.4 angstrom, 19.3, 19.8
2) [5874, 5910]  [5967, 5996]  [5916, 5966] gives -1.4 angstrom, 17.6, 19.1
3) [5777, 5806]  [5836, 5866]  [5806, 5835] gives -1.0 angstrom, 18.9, 18.9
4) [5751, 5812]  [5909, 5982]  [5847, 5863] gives 0.5 angstrom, 19.1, 19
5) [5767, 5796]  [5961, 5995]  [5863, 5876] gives -0.2 angstrom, 19.1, 19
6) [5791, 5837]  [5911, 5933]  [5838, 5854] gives -0.4 angstrom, 19.4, 18.6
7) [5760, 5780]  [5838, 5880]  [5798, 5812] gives 0.0 angstrom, 19.1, 19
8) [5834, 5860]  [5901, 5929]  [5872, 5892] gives 1.1 angstrom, 19.1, 18.8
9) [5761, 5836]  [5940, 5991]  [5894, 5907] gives 1.3 angstrom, 19.2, 19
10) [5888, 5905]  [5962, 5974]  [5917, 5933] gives -1.4 angstrom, 15.8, 19.1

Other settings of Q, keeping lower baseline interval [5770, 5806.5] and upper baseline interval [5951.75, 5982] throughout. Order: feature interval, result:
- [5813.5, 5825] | -0.053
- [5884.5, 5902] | 0.215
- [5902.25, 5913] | -0.022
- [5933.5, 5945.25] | -0.026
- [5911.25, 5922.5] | 0.029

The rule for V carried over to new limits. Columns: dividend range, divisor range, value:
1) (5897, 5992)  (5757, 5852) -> 0.98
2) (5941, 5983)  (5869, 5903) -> 1.08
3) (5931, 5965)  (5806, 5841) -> 0.98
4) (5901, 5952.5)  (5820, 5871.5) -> 0.99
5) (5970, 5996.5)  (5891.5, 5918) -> 1.07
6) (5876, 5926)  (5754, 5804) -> 0.93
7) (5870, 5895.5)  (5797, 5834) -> 0.92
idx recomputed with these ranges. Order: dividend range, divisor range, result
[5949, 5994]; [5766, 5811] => 1.00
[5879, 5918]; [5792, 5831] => 0.91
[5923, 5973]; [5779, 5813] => 1.00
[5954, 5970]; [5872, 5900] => 1.12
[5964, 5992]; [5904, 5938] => 1.01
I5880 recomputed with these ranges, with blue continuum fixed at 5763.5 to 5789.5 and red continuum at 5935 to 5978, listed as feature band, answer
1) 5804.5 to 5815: -0.5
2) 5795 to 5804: 0.1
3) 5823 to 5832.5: 0.0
